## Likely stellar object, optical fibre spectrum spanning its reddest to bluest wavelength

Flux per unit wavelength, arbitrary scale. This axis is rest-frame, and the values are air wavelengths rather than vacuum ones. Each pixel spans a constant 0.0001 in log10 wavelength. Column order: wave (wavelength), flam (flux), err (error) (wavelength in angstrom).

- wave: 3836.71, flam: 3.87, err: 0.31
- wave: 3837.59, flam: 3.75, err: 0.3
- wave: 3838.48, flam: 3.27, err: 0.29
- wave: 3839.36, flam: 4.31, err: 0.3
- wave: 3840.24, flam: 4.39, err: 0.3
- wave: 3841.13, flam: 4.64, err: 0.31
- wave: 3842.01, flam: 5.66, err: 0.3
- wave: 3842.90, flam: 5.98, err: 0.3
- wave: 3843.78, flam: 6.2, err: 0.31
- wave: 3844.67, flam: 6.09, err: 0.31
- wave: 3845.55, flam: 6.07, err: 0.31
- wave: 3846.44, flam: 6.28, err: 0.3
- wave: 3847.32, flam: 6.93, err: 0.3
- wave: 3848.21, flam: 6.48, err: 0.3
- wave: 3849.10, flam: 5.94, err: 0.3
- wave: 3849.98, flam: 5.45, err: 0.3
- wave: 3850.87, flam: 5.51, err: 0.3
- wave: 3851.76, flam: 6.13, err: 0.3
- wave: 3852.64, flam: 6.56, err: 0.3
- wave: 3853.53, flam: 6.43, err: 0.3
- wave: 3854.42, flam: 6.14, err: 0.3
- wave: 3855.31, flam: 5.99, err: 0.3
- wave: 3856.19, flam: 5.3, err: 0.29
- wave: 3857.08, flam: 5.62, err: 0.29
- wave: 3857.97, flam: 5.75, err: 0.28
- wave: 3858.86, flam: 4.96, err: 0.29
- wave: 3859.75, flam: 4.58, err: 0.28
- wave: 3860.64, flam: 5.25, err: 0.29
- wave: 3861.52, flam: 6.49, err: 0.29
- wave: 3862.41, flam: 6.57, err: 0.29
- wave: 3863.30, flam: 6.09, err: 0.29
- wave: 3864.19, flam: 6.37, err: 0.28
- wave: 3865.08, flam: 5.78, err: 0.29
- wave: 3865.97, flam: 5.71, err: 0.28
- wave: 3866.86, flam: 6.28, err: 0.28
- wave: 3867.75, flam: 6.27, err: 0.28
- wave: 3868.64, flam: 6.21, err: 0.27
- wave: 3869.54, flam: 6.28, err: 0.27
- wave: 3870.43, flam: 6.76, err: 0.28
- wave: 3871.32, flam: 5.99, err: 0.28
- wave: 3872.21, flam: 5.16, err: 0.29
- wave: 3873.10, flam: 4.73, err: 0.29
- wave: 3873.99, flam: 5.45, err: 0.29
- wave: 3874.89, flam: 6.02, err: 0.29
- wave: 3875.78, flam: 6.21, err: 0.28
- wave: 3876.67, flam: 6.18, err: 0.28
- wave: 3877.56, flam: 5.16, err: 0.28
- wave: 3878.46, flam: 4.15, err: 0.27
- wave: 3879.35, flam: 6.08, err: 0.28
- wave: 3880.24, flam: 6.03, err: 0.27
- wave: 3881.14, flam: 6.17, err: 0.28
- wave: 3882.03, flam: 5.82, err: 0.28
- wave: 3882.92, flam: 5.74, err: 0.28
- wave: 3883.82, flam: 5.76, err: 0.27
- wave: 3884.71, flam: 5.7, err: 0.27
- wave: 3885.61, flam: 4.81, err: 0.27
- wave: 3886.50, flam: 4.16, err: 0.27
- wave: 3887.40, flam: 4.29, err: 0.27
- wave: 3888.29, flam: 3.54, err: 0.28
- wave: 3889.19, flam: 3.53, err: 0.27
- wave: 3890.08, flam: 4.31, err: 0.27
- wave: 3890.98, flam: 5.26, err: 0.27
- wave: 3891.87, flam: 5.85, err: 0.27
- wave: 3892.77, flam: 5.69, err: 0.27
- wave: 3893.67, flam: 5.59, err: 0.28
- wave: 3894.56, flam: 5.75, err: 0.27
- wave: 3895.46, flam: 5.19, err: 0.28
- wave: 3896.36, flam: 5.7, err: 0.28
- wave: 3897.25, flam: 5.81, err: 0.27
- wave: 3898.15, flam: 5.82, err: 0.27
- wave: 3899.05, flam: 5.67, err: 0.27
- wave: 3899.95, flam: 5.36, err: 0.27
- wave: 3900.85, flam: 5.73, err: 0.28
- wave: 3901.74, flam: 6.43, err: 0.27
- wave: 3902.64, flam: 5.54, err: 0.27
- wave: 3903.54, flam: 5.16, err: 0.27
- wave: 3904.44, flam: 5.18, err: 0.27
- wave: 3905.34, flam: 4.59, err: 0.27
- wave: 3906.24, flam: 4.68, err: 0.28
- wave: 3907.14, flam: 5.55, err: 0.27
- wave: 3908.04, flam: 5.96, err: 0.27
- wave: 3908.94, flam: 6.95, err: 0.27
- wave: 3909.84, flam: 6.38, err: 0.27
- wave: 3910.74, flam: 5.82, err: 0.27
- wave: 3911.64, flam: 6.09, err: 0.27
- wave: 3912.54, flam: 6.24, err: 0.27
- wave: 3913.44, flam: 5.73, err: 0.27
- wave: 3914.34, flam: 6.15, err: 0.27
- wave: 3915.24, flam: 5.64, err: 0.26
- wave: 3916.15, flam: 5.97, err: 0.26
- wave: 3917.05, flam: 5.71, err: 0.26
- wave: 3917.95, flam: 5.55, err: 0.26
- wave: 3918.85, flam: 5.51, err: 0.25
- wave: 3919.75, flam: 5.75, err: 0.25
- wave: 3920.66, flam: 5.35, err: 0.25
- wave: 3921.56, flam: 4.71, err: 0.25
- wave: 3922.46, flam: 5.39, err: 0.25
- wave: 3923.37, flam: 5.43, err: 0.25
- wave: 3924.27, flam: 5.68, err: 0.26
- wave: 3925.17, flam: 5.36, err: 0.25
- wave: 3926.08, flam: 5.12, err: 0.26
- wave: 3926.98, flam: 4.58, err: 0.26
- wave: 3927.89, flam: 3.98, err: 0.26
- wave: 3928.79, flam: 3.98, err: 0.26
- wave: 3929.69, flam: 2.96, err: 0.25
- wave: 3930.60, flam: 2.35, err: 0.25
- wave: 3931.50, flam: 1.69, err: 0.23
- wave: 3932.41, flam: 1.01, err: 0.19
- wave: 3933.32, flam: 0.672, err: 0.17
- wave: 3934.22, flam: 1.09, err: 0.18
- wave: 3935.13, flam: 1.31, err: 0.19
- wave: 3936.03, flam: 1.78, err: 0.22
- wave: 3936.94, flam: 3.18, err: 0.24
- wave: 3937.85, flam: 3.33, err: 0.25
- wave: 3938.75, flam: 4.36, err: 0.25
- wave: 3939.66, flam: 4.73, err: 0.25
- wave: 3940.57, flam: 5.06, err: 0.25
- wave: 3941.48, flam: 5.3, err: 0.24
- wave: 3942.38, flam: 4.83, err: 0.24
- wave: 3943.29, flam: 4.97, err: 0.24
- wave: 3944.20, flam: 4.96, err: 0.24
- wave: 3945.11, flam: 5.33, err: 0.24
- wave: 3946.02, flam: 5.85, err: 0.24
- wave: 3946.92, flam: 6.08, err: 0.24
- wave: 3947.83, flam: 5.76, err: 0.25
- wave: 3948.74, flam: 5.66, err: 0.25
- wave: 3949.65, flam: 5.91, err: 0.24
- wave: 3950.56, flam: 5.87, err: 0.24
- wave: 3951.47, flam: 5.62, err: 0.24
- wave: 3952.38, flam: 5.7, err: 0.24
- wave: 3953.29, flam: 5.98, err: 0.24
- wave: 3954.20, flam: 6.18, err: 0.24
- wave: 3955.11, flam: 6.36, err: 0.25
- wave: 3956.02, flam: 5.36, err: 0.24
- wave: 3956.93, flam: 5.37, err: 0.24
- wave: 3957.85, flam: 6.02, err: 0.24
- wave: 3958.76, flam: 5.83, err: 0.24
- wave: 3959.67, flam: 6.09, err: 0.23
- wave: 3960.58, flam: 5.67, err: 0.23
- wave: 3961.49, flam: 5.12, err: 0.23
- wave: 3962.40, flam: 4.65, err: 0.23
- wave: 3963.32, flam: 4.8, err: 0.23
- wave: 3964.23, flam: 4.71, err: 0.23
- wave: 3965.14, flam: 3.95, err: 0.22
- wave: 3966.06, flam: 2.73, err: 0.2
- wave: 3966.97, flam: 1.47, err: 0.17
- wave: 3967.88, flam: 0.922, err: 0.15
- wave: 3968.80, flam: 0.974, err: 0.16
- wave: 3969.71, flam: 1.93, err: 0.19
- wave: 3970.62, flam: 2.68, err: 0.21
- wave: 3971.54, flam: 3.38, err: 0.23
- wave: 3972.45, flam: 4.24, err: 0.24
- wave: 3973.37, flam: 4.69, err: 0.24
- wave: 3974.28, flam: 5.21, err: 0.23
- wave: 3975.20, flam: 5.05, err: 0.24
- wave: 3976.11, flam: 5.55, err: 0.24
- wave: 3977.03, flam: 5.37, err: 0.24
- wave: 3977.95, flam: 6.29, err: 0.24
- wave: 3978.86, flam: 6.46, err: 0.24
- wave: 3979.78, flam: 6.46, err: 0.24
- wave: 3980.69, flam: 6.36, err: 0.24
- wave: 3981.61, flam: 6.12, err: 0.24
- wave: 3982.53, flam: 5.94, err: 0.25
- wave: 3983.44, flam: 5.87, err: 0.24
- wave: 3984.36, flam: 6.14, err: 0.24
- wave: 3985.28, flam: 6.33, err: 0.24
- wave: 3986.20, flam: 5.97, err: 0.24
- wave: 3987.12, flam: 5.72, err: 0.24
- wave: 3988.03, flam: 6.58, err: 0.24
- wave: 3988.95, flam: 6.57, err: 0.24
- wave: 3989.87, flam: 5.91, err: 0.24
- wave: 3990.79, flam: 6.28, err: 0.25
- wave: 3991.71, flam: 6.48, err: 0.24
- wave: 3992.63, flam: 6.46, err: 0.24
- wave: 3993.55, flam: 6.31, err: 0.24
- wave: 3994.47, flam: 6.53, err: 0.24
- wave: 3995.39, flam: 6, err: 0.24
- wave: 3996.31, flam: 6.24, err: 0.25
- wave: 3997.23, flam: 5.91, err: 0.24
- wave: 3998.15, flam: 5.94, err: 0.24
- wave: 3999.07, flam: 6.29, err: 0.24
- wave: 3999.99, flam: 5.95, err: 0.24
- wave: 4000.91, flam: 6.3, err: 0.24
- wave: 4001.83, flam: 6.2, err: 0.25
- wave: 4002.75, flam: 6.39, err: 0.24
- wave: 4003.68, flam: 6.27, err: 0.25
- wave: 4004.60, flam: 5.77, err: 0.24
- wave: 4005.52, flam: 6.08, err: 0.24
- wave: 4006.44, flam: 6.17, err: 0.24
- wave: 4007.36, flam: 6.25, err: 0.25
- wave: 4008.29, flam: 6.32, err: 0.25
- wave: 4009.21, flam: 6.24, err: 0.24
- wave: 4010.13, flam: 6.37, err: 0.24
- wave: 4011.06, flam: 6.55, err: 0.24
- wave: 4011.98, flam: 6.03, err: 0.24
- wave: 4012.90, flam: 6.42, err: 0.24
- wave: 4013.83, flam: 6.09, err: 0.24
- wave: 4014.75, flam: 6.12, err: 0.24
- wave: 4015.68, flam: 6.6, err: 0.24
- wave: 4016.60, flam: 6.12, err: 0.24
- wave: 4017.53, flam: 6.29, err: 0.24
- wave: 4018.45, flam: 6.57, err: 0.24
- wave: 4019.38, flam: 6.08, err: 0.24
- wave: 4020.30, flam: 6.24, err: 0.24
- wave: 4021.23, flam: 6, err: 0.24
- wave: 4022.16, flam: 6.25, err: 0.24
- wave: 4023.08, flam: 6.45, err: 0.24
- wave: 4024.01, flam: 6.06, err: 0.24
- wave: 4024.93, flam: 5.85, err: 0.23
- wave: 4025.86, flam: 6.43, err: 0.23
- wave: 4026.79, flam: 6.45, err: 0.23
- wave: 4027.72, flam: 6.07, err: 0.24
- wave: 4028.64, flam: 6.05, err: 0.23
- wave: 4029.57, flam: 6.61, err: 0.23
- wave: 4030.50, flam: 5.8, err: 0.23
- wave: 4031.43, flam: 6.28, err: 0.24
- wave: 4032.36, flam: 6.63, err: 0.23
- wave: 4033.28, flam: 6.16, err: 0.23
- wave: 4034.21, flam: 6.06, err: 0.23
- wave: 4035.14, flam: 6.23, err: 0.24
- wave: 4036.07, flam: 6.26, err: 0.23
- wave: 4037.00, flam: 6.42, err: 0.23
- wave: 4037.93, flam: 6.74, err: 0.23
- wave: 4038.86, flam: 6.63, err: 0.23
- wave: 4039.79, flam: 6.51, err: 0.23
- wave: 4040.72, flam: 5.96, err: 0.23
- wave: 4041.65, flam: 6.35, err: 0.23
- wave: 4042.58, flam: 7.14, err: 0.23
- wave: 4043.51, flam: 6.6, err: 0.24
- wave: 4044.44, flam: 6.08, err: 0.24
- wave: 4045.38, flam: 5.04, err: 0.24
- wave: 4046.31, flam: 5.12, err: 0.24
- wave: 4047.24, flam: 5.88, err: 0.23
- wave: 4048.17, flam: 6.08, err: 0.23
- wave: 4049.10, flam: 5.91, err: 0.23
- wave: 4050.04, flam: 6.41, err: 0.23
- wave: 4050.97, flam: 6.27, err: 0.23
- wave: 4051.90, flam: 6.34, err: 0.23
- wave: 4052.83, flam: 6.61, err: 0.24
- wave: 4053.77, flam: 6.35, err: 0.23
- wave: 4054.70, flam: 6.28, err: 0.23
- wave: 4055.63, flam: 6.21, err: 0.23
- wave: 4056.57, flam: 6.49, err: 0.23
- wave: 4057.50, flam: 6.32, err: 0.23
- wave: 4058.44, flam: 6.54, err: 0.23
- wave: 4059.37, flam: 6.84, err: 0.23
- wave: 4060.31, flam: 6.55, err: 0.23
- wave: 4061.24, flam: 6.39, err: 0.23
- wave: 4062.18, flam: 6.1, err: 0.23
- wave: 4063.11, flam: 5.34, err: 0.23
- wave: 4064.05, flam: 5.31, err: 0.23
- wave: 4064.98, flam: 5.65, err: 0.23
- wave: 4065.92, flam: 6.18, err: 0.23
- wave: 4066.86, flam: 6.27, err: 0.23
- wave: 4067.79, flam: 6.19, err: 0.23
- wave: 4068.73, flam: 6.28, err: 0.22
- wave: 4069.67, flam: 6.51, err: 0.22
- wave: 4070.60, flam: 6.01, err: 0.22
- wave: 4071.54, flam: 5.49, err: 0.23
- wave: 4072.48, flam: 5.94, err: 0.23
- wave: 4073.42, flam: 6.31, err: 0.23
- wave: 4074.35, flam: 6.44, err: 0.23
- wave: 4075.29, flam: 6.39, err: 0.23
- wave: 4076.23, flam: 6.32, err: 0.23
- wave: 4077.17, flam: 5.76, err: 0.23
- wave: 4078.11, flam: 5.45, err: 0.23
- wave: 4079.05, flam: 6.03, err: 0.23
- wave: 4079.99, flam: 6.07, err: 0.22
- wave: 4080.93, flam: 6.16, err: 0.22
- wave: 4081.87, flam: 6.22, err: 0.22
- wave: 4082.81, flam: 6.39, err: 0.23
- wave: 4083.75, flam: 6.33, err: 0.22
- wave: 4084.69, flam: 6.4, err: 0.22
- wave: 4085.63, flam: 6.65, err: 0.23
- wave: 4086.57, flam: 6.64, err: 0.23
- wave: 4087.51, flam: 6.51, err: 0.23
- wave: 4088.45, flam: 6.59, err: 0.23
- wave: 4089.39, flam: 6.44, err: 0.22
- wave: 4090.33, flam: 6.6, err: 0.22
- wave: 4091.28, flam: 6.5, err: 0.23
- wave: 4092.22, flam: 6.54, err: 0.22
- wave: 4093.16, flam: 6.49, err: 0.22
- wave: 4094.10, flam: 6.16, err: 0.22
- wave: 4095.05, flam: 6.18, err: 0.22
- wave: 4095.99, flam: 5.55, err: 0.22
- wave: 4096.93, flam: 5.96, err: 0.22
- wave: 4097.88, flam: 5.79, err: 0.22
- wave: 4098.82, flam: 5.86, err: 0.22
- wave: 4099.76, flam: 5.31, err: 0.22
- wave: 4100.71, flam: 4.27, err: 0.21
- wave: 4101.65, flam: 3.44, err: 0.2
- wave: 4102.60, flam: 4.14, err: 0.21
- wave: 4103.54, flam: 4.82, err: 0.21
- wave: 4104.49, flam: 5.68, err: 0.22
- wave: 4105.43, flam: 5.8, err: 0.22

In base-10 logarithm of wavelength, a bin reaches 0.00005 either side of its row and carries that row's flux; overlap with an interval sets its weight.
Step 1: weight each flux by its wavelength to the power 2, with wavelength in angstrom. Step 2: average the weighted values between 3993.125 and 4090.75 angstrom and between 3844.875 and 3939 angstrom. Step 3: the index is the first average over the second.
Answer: 1.3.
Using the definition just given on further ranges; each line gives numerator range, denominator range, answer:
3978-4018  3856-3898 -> 1.20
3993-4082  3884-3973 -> 1.37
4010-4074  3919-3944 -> 1.69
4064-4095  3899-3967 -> 1.36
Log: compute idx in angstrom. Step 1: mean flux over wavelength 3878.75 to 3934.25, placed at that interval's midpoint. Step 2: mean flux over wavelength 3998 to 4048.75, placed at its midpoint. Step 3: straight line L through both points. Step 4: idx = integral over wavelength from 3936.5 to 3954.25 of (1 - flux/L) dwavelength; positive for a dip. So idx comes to 0.8 angstrom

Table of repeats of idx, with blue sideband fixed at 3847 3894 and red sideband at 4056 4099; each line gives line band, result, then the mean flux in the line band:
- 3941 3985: 6.33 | 5.04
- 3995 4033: -1.17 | 6.21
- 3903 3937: 6.87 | 4.6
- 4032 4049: -0.30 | 6.21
